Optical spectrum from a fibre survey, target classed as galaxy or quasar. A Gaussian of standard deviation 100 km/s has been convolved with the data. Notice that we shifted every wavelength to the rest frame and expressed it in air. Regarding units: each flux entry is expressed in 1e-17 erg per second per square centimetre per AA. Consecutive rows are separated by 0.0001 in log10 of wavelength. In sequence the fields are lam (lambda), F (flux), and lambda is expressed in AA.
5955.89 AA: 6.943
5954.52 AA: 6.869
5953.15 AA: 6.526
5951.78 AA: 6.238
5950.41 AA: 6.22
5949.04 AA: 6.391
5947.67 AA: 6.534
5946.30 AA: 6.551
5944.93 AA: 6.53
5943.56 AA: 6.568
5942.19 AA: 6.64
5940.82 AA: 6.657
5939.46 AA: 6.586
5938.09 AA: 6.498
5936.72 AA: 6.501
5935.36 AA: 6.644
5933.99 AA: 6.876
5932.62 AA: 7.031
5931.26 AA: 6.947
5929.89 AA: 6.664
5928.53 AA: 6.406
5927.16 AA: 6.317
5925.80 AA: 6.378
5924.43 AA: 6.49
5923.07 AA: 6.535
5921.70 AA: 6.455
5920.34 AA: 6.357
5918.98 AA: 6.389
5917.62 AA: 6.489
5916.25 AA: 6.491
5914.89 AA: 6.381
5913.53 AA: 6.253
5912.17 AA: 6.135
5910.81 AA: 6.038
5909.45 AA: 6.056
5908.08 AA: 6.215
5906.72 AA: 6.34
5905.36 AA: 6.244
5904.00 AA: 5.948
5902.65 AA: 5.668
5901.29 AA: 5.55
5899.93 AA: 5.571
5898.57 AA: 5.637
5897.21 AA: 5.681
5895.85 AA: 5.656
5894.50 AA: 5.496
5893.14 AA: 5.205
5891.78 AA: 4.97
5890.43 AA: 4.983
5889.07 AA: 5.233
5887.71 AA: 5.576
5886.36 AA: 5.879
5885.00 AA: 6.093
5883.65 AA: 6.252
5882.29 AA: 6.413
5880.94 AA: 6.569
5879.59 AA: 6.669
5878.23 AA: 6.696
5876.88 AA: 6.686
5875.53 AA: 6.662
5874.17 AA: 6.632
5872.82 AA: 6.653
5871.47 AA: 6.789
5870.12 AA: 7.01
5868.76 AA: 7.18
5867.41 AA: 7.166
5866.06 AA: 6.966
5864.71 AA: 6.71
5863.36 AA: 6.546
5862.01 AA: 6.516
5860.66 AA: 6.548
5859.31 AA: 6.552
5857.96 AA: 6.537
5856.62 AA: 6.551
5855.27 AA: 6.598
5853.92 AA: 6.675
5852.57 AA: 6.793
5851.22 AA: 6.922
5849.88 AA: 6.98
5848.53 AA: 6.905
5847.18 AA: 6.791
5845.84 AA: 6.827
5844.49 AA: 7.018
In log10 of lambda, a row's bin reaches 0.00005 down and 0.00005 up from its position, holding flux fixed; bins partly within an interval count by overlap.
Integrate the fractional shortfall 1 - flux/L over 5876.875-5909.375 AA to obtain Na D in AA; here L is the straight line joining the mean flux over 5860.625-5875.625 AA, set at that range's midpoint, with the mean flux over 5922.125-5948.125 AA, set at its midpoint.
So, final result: 4.1 AA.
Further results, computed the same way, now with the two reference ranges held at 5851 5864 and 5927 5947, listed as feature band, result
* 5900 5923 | 1.5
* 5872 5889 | 0.7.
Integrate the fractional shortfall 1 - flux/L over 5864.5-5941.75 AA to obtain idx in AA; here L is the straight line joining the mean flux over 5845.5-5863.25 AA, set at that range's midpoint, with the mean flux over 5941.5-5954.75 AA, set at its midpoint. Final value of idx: 3.5 AA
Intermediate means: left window 6.7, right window 6.49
